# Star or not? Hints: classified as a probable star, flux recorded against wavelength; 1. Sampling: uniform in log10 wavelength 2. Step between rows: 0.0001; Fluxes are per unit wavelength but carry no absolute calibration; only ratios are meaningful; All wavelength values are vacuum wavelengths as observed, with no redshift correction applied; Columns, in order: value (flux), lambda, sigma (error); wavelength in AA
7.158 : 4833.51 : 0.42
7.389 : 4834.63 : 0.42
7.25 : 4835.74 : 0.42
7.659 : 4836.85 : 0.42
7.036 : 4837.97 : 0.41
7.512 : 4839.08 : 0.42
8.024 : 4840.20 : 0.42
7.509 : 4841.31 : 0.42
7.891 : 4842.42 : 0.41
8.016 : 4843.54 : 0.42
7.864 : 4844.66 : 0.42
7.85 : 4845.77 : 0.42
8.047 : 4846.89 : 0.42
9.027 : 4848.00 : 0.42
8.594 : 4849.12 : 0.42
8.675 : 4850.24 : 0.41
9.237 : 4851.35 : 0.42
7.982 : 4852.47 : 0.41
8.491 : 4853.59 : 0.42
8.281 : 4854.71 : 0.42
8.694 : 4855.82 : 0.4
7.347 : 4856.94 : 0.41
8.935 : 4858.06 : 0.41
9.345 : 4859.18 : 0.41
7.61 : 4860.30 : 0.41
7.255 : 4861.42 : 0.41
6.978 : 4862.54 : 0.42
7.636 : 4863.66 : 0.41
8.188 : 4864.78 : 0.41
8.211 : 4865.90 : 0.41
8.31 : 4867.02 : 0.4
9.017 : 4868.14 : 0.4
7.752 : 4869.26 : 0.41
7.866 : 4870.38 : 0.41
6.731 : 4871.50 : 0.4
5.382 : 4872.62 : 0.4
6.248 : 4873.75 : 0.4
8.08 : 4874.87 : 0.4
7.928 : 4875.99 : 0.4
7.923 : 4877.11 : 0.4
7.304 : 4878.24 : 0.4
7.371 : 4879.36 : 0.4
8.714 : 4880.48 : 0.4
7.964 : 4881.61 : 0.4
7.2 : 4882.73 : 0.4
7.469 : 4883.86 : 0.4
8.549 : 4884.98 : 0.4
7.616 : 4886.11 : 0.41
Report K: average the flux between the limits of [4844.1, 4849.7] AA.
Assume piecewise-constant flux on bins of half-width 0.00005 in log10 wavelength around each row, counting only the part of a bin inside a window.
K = 8.28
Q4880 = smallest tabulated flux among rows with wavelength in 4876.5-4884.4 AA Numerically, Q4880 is 7.2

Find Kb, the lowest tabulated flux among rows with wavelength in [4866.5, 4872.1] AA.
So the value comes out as 6.731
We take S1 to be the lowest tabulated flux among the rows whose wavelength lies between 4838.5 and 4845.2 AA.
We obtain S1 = 7.509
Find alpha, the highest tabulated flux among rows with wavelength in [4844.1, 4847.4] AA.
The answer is 8.047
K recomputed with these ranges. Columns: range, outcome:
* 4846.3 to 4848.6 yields 8.52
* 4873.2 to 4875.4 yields 7.16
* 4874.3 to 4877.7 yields 7.97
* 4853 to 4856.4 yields 8.48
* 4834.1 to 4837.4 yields 7.45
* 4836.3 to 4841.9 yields 7.55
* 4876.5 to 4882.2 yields 7.85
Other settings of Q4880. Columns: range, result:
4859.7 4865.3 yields 6.978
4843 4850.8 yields 7.85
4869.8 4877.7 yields 5.382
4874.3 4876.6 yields 7.928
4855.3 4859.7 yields 7.347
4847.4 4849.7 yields 8.594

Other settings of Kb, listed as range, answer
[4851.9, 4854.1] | 7.982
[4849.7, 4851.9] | 8.675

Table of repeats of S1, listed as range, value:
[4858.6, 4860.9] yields 7.61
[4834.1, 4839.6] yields 7.036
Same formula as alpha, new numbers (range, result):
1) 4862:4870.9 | 9.017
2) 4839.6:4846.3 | 8.024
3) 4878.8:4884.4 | 8.714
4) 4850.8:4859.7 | 9.345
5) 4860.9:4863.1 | 7.255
